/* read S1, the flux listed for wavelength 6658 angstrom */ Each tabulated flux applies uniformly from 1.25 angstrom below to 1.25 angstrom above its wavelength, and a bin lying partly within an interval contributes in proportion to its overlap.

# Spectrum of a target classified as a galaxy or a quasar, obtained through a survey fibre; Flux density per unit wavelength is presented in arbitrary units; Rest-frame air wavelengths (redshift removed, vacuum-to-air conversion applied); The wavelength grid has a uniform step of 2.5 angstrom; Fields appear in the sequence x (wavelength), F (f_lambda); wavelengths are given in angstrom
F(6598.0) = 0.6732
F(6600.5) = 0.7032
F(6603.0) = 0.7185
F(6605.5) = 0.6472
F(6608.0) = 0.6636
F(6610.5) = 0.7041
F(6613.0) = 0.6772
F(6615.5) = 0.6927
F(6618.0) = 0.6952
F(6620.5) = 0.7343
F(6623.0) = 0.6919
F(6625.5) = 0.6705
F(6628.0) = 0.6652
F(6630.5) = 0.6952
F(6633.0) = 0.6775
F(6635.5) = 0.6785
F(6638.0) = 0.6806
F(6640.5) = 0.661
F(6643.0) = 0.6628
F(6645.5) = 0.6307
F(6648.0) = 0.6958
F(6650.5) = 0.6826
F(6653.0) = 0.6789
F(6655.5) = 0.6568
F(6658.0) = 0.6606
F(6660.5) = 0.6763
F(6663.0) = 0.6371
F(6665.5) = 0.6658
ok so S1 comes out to 0.6606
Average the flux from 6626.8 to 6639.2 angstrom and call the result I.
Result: 0.679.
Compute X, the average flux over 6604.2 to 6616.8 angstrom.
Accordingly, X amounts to 0.677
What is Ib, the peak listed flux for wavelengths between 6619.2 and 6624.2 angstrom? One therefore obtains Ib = 0.7343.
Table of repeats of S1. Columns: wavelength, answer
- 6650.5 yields 0.6826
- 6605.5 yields 0.6472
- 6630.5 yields 0.6952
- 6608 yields 0.6636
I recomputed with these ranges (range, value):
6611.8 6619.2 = 0.688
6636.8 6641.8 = 0.671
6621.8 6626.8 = 0.681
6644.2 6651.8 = 0.67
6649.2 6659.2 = 0.67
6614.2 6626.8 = 0.697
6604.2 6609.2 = 0.656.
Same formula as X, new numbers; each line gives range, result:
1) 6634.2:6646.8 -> 0.663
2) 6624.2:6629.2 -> 0.668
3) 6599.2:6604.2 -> 0.71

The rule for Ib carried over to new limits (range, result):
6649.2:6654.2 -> 0.6826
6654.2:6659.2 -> 0.6606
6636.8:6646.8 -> 0.6806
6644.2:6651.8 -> 0.6958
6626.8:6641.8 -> 0.6952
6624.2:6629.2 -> 0.6705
